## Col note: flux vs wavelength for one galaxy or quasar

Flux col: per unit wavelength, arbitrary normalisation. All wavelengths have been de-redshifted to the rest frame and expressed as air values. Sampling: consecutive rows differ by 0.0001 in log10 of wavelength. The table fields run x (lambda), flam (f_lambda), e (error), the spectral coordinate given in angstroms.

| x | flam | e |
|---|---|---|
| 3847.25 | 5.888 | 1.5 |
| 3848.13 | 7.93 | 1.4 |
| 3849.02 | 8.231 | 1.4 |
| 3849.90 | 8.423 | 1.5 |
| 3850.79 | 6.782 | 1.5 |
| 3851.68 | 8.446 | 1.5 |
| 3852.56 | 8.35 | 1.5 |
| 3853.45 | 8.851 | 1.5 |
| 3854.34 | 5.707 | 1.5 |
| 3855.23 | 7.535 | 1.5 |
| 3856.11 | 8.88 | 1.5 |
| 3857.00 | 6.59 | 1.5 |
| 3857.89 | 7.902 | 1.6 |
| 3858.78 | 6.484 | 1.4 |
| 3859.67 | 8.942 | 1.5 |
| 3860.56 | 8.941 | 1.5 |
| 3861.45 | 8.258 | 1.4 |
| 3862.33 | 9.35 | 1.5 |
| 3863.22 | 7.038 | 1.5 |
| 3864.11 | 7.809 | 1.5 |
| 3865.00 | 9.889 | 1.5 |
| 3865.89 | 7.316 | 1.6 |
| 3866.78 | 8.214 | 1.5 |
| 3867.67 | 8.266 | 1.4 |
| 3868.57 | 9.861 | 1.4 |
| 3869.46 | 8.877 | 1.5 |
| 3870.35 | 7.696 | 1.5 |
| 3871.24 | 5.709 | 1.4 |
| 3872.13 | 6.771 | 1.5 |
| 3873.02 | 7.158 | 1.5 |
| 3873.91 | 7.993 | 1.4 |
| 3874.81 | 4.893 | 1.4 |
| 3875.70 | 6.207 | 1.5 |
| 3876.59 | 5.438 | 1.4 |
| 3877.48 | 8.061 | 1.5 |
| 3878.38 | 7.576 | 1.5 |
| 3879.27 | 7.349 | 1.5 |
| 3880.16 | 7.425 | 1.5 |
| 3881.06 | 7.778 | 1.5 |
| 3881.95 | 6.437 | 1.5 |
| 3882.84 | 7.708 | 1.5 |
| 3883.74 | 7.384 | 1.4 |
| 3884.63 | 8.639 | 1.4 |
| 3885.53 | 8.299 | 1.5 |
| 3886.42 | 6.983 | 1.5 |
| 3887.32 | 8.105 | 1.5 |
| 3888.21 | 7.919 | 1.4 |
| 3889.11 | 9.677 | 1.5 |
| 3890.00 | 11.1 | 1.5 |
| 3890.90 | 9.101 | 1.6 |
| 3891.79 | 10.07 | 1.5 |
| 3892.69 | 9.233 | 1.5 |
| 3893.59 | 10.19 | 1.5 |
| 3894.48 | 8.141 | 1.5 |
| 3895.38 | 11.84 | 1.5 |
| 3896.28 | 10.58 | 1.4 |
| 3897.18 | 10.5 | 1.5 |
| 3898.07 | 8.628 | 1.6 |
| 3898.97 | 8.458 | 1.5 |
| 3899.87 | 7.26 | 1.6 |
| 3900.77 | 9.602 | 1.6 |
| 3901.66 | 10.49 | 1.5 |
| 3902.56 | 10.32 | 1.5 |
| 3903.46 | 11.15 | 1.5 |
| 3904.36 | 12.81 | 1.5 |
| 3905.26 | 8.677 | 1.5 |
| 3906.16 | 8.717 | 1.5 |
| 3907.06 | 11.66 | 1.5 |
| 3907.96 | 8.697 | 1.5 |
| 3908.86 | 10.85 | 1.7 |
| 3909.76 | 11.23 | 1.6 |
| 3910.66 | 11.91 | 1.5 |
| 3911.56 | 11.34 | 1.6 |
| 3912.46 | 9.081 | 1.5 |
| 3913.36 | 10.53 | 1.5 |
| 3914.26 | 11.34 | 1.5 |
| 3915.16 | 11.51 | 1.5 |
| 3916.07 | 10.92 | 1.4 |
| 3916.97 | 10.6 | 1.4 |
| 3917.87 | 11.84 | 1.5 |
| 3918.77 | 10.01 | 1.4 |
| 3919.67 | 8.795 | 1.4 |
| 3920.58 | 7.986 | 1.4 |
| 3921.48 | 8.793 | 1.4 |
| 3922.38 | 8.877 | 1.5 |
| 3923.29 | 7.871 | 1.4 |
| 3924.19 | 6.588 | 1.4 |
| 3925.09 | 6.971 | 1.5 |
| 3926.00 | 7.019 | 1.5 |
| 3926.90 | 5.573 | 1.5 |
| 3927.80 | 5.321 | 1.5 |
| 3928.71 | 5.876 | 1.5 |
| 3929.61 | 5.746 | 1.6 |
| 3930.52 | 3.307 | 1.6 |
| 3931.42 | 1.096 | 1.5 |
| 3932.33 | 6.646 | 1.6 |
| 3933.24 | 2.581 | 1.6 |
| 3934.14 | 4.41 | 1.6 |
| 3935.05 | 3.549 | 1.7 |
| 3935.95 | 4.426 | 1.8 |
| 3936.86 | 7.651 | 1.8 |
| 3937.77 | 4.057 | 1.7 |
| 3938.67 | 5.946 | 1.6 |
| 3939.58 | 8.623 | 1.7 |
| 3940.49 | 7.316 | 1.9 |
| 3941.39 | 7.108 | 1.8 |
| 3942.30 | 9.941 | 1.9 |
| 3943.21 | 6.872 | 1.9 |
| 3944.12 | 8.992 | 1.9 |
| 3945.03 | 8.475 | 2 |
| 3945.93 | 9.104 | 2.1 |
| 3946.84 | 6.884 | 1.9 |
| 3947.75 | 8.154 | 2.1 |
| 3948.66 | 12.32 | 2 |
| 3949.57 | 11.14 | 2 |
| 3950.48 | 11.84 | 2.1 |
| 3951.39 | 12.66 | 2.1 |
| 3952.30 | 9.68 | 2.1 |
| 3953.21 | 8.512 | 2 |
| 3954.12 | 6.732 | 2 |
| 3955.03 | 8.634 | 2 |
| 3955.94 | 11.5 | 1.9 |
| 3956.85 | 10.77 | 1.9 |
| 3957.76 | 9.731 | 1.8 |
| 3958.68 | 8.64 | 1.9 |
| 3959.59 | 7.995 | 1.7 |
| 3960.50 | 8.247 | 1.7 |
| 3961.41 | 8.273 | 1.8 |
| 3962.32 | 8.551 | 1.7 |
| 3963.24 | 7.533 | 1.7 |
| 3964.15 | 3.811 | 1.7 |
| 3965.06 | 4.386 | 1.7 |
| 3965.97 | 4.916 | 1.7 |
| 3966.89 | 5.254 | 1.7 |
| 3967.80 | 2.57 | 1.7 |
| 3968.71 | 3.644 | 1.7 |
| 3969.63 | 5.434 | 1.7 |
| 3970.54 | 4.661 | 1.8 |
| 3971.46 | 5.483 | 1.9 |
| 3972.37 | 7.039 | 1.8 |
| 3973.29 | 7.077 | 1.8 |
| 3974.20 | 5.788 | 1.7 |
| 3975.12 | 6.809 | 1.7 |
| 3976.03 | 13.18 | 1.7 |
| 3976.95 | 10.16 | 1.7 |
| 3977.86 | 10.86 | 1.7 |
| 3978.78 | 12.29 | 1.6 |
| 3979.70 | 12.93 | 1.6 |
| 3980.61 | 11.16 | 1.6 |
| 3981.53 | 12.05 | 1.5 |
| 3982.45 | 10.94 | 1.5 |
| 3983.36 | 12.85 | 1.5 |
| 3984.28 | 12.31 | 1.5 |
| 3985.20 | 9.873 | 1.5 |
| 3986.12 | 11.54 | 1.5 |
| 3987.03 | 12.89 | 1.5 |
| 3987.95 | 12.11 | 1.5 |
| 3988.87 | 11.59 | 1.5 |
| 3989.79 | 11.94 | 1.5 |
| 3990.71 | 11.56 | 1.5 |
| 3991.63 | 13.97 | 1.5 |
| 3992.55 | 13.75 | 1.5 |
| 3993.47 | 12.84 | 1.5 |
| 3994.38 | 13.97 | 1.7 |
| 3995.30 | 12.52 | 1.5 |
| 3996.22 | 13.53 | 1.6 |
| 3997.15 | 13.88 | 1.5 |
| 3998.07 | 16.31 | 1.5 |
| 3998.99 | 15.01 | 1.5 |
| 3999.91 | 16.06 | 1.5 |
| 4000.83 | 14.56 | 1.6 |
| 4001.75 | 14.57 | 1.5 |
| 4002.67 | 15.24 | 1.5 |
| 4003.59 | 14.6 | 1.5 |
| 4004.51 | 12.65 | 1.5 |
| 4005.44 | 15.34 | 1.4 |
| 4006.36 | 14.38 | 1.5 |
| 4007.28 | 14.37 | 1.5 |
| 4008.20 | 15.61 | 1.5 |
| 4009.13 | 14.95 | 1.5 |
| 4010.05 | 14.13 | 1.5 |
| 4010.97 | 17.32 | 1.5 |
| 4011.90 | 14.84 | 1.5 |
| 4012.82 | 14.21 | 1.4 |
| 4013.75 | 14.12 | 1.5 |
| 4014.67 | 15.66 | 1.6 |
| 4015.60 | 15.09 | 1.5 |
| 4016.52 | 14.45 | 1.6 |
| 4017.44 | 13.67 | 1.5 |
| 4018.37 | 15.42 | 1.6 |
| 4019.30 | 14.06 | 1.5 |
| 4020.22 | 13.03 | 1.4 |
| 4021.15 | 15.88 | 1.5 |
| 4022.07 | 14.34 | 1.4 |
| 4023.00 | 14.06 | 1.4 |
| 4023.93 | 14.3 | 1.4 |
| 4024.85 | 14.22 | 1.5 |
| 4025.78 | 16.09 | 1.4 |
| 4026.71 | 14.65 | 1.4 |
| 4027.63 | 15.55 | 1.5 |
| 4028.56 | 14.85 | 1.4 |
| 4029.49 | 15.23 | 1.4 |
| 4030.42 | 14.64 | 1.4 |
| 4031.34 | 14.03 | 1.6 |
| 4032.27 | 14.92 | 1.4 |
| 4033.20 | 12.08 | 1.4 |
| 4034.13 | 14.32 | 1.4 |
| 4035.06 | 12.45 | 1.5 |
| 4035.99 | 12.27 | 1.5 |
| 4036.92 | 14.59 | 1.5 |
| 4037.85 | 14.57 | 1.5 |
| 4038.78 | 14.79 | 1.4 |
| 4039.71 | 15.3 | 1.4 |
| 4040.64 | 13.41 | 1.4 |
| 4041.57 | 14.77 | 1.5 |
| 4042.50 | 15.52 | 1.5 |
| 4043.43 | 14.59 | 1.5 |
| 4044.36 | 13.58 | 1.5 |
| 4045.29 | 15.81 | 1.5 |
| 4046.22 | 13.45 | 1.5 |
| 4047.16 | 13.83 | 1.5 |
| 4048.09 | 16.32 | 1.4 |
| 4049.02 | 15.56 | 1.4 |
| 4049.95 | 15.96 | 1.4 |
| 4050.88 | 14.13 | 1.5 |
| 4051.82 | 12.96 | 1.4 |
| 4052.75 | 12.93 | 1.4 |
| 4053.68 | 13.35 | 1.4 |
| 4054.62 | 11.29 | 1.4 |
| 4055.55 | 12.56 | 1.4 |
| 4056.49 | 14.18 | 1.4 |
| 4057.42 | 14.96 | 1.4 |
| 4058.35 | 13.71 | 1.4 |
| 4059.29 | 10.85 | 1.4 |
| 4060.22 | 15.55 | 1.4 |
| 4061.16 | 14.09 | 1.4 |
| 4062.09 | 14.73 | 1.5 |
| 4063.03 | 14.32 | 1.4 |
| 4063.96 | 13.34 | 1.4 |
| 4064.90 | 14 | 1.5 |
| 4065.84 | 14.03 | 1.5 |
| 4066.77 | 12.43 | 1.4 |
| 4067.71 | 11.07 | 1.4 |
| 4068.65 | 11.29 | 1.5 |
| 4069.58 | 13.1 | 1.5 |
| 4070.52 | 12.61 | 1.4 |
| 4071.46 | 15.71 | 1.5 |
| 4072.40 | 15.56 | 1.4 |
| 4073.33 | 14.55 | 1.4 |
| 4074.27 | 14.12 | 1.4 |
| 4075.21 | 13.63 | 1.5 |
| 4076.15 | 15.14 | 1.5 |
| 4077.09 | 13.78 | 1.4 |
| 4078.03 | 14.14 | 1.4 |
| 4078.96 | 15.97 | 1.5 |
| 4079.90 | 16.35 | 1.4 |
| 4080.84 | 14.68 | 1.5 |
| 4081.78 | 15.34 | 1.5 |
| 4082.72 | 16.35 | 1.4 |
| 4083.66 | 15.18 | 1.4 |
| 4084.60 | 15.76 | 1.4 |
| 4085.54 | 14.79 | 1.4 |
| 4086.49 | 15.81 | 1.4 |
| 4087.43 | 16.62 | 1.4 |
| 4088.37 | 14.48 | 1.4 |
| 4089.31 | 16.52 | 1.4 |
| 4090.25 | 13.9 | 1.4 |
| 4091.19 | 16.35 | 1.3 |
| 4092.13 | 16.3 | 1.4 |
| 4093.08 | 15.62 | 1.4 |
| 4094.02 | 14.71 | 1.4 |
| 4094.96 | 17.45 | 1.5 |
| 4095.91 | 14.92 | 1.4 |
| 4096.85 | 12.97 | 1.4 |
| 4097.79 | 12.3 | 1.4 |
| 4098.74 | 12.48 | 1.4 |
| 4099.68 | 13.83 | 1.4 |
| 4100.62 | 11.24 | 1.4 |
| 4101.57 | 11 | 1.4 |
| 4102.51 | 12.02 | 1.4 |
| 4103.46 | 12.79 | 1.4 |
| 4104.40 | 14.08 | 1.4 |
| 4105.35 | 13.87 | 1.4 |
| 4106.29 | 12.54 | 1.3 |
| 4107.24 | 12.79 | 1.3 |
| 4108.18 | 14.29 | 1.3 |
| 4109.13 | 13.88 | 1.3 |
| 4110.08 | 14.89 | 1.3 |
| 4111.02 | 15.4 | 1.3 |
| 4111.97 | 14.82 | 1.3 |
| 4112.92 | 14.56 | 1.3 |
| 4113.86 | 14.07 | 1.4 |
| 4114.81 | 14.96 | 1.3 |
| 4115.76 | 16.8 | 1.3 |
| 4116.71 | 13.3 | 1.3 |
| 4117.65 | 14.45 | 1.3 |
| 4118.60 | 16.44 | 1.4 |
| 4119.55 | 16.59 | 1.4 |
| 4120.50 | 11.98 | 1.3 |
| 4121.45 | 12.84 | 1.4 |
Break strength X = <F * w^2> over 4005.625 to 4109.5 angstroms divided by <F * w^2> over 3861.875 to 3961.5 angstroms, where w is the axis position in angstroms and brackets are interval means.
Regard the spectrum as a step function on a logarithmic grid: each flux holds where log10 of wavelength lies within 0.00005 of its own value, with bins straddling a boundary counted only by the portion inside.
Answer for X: 1.83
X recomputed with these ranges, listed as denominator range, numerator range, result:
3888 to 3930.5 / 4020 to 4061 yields 1.63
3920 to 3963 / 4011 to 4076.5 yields 1.96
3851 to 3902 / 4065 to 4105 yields 1.94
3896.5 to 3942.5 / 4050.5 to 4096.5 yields 1.89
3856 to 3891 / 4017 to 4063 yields 1.98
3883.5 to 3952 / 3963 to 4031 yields 1.48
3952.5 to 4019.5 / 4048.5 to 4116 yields 1.32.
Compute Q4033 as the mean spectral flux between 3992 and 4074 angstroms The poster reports 14.2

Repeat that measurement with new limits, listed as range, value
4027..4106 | 14.2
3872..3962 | 8.44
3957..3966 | 7.44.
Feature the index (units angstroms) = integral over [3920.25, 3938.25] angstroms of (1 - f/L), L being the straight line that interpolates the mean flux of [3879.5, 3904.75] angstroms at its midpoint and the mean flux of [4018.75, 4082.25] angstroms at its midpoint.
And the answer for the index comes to 8.0 angstroms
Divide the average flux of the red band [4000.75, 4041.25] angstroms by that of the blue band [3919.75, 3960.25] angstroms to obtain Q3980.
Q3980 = 1.92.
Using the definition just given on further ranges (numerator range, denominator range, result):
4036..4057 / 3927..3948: 2.31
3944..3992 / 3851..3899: 1.12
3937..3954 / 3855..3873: 1.09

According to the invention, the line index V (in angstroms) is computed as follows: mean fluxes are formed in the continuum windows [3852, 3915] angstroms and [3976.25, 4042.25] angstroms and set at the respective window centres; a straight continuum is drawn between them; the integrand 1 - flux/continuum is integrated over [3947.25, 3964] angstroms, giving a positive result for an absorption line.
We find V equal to 3.2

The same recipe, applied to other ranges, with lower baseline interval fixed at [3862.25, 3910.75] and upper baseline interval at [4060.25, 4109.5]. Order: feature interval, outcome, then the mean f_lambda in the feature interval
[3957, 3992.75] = 6.9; 9.06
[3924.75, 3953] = 8.6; 7.09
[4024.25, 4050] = -3.3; 14.5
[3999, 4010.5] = -2.6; 14.7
